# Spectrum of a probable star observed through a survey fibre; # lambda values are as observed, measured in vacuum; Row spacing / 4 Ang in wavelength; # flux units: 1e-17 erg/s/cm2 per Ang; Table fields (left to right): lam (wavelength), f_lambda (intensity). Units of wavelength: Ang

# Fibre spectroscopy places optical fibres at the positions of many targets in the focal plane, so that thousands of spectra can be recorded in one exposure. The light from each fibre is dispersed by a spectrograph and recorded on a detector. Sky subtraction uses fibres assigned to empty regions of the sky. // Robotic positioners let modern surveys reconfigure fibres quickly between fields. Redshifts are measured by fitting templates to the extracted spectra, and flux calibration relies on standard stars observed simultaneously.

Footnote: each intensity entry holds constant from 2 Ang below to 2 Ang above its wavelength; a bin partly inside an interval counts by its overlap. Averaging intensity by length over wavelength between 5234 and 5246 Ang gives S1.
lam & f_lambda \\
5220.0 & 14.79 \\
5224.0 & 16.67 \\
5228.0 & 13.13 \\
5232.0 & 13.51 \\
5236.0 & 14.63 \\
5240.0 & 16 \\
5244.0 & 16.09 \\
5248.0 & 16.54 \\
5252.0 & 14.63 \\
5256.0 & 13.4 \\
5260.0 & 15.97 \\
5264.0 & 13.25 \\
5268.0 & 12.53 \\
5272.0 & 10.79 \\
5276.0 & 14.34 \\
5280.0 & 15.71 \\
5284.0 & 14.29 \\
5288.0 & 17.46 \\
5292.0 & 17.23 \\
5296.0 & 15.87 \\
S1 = 15.6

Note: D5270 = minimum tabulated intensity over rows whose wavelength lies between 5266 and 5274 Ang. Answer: 10.79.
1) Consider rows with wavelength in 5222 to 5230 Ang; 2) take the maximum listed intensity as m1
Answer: 16.67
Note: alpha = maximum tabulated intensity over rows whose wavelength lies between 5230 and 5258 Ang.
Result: 16.54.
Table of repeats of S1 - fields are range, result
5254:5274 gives 13.2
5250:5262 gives 14.7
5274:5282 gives 15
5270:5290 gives 14.5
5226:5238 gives 13.8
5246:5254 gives 15.6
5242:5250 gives 16.3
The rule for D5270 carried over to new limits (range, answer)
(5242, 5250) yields 16.09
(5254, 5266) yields 13.25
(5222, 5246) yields 13.13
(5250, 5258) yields 13.4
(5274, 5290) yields 14.29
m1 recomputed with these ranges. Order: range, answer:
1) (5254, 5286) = 15.97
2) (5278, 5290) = 17.46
